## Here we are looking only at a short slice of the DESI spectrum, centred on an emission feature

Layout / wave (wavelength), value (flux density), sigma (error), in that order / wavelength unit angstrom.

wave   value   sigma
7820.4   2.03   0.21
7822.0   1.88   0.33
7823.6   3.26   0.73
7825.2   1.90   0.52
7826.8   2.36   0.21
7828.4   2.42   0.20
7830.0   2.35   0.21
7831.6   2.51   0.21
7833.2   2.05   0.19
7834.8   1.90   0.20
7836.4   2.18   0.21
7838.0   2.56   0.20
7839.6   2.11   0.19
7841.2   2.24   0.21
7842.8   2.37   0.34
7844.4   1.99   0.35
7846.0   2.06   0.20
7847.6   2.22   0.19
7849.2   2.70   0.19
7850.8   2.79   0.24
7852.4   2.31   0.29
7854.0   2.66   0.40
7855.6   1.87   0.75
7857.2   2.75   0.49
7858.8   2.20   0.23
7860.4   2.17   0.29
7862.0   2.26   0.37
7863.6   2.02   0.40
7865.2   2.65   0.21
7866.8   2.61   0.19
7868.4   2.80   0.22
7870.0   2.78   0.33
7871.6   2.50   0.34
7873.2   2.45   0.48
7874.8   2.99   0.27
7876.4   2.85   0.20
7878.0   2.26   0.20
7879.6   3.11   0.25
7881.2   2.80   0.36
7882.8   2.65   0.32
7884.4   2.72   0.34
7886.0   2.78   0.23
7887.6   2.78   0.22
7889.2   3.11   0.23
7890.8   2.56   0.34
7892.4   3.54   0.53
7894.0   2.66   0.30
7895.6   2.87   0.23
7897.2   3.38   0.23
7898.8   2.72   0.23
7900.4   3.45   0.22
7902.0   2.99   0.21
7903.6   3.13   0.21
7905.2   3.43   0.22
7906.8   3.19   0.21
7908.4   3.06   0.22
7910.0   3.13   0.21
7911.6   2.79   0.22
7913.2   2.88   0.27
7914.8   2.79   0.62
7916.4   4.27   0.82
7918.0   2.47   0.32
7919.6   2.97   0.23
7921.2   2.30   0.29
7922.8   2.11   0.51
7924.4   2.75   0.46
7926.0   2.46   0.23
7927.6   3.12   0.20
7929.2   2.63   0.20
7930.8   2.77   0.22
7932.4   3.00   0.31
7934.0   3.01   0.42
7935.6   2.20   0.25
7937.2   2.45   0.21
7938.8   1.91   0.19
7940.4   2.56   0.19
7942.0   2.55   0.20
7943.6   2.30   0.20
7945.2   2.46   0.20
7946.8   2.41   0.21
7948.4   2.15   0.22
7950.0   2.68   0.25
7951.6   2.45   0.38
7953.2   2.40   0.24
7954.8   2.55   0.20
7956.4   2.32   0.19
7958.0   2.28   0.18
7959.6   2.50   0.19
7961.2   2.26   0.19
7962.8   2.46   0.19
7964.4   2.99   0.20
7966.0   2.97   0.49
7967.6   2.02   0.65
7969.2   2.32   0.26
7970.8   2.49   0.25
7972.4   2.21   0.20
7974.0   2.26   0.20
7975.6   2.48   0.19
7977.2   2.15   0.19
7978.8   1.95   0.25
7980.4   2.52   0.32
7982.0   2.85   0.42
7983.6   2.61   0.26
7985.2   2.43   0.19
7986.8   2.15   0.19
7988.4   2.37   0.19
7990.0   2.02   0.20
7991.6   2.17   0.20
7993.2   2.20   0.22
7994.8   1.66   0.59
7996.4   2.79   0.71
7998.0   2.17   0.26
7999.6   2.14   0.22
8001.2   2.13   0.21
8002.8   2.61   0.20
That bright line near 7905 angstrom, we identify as Mg II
